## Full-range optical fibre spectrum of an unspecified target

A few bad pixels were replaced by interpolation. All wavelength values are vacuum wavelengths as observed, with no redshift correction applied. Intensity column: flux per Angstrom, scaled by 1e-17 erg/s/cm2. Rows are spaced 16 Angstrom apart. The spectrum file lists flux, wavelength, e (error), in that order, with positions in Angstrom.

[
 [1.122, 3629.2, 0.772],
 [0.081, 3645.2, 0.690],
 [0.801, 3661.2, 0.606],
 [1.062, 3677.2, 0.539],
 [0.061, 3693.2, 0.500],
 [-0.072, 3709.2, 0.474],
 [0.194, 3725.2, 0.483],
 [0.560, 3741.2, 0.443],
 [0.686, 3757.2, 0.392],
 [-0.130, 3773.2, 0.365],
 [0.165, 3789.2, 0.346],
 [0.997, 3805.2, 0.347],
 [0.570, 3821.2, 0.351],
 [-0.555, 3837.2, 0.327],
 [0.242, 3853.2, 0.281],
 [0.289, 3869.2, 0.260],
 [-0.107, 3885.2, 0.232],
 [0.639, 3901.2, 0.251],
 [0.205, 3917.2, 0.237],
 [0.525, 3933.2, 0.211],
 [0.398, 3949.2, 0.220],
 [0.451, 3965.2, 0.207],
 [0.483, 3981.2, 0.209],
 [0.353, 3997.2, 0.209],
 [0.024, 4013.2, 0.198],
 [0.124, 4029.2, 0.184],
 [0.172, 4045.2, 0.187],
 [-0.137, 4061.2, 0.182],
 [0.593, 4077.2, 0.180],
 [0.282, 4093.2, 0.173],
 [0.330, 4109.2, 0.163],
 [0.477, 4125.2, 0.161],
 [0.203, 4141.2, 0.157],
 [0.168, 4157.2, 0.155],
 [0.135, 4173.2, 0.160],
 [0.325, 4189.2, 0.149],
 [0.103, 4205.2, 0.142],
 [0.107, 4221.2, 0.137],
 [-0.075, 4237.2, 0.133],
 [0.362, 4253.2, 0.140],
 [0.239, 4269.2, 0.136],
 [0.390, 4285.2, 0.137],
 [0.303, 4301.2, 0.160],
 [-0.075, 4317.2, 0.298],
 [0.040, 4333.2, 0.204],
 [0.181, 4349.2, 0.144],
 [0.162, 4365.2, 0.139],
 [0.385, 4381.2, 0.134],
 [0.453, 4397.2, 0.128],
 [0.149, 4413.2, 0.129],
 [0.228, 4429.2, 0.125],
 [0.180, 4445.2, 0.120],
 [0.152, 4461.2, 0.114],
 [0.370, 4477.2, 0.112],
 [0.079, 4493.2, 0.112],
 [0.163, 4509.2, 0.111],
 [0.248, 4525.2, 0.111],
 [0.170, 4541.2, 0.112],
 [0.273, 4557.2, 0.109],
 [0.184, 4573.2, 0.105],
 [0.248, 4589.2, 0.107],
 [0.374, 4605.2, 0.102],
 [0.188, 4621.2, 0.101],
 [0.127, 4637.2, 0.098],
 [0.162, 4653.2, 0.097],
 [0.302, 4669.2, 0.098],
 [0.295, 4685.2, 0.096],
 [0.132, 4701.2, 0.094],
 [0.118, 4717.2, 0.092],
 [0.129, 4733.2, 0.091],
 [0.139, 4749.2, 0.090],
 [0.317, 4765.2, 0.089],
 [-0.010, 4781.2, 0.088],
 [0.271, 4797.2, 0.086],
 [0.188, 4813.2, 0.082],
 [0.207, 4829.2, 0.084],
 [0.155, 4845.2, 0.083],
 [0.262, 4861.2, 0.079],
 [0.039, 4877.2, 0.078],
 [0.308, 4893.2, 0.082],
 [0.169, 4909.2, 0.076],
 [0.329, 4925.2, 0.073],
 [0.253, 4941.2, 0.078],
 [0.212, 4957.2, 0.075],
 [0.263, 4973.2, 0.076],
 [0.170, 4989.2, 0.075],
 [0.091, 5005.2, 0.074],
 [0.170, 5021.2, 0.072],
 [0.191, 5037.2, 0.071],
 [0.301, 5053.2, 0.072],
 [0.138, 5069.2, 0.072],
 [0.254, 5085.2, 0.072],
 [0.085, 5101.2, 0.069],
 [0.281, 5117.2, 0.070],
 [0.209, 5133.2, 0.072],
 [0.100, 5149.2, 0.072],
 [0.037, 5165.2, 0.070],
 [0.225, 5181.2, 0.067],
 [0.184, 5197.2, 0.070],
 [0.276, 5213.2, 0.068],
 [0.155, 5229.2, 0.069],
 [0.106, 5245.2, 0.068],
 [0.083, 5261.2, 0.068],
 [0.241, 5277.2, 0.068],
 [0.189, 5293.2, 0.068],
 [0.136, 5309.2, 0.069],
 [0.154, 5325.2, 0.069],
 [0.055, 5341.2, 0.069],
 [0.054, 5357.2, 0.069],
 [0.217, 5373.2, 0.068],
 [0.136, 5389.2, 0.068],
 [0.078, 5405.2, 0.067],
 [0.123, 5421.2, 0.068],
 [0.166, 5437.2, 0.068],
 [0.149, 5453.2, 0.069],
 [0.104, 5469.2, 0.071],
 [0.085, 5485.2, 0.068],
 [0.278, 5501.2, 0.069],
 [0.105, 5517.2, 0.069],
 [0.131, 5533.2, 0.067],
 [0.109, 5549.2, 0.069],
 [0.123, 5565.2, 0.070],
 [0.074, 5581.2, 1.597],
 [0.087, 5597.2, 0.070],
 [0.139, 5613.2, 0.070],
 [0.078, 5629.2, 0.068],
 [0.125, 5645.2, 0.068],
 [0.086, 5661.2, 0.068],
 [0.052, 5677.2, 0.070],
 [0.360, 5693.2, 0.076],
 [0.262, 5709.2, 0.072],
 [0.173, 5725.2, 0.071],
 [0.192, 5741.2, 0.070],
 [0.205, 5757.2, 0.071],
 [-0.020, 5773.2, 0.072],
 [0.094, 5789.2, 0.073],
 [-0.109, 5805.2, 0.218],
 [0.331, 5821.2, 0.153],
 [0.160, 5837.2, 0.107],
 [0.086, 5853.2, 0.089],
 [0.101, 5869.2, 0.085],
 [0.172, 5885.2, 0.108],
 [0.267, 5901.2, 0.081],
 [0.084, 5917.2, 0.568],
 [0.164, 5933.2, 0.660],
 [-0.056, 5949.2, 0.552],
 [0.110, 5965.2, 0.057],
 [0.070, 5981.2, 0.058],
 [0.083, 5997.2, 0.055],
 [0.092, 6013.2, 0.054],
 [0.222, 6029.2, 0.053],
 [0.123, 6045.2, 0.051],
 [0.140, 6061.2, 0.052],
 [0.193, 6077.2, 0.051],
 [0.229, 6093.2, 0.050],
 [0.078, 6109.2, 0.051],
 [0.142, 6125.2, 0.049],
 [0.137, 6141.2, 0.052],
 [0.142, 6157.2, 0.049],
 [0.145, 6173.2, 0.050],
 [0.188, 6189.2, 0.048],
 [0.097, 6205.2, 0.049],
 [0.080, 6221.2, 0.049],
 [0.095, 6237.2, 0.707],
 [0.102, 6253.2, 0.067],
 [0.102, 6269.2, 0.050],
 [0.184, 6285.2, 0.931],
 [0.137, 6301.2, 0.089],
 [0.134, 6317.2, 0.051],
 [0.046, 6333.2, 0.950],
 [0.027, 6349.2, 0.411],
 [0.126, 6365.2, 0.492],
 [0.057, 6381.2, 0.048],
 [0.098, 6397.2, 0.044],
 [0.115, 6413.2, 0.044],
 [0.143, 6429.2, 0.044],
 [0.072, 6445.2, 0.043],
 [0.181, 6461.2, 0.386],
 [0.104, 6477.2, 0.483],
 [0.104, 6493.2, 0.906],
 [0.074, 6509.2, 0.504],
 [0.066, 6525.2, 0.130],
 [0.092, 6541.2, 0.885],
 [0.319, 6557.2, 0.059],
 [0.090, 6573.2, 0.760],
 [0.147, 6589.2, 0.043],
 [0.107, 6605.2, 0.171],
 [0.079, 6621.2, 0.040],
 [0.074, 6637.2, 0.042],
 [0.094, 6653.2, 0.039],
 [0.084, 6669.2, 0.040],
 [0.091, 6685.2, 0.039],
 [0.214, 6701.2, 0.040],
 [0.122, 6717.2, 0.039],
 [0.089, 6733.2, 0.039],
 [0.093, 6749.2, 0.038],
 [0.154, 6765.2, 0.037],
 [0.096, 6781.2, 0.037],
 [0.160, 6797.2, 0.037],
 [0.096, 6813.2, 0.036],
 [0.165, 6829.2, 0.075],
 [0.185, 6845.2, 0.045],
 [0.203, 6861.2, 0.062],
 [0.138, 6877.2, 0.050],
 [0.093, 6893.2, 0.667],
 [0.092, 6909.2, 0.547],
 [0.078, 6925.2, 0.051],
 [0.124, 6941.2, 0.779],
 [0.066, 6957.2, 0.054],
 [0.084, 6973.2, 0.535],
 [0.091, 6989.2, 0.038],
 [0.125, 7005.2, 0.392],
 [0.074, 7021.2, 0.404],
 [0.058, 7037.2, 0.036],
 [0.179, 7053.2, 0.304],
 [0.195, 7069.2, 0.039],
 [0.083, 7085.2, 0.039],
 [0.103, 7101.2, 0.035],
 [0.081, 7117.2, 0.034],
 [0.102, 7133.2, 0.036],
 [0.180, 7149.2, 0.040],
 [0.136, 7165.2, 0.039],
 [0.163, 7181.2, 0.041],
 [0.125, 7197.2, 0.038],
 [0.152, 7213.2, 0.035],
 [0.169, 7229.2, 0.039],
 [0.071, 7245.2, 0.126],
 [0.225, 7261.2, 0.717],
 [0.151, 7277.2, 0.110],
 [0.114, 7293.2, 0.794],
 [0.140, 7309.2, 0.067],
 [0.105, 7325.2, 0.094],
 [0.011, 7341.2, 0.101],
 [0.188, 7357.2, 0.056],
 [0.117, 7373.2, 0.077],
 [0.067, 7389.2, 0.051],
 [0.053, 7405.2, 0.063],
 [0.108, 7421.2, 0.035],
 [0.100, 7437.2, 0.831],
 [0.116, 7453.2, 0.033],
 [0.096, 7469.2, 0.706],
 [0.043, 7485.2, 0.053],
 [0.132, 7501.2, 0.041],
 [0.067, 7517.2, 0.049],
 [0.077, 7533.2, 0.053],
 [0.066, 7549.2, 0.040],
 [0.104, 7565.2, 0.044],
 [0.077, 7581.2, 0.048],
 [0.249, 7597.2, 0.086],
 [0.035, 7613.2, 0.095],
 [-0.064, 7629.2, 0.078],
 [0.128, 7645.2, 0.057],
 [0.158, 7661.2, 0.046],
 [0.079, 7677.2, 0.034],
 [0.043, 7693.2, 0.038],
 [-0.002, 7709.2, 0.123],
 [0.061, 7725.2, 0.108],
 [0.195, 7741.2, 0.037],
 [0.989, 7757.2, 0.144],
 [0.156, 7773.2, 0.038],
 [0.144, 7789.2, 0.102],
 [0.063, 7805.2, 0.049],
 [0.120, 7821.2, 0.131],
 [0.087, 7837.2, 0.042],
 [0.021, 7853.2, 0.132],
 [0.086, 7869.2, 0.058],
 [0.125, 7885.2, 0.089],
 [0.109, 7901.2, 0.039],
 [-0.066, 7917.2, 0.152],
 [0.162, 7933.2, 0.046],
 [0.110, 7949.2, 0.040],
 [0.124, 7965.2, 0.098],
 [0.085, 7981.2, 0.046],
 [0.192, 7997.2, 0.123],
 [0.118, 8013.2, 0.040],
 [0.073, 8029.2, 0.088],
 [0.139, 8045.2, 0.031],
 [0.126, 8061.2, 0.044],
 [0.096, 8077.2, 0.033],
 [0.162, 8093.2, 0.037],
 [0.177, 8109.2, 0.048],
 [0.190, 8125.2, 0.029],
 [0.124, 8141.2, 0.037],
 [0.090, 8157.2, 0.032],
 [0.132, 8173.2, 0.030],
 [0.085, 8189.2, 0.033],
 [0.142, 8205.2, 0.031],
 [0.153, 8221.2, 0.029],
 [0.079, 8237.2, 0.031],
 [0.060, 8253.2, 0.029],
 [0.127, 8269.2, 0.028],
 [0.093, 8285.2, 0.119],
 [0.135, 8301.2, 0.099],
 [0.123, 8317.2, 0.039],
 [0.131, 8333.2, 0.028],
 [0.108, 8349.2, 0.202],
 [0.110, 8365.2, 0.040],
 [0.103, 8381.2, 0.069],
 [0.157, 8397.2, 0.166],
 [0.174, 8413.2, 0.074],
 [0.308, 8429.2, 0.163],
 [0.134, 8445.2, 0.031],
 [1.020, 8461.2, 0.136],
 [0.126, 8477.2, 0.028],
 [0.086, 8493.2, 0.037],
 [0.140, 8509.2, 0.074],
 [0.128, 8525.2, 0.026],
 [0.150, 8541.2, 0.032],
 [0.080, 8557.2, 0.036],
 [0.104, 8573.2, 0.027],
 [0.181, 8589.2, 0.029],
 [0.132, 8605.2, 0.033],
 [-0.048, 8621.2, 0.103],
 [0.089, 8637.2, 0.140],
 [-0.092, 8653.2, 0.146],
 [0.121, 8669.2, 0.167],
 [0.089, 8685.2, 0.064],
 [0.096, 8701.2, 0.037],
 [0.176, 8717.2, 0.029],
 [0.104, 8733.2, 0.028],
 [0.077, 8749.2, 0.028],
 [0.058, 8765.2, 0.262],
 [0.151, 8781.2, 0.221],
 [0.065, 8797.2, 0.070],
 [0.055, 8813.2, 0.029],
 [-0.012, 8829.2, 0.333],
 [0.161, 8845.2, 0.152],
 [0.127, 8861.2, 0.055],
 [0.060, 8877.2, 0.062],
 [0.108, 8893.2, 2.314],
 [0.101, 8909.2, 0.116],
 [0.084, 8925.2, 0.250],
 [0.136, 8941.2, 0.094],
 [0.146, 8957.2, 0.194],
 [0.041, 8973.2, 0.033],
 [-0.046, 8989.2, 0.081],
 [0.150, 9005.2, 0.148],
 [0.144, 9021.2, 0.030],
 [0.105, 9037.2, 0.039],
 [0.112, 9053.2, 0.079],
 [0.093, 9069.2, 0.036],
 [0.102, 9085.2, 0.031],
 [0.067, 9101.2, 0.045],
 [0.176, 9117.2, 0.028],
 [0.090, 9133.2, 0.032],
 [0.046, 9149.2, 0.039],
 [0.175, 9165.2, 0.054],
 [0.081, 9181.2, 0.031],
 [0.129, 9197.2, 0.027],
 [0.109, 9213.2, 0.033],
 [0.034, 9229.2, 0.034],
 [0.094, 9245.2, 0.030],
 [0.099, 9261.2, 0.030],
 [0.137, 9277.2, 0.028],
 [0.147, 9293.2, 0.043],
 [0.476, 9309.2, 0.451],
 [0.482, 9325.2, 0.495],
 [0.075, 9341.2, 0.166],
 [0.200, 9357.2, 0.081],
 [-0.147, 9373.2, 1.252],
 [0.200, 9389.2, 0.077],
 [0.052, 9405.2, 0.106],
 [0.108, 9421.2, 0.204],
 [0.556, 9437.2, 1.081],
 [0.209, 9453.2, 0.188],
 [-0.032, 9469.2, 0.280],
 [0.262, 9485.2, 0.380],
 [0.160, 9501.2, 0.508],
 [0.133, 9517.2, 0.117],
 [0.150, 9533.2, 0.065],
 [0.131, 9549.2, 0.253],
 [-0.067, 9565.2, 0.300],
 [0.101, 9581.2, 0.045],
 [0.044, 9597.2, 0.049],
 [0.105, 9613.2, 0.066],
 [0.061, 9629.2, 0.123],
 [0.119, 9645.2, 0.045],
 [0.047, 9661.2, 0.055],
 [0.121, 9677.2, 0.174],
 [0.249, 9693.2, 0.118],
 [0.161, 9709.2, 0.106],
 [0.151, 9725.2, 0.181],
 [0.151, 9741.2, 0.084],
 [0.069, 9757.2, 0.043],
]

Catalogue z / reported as 1.08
